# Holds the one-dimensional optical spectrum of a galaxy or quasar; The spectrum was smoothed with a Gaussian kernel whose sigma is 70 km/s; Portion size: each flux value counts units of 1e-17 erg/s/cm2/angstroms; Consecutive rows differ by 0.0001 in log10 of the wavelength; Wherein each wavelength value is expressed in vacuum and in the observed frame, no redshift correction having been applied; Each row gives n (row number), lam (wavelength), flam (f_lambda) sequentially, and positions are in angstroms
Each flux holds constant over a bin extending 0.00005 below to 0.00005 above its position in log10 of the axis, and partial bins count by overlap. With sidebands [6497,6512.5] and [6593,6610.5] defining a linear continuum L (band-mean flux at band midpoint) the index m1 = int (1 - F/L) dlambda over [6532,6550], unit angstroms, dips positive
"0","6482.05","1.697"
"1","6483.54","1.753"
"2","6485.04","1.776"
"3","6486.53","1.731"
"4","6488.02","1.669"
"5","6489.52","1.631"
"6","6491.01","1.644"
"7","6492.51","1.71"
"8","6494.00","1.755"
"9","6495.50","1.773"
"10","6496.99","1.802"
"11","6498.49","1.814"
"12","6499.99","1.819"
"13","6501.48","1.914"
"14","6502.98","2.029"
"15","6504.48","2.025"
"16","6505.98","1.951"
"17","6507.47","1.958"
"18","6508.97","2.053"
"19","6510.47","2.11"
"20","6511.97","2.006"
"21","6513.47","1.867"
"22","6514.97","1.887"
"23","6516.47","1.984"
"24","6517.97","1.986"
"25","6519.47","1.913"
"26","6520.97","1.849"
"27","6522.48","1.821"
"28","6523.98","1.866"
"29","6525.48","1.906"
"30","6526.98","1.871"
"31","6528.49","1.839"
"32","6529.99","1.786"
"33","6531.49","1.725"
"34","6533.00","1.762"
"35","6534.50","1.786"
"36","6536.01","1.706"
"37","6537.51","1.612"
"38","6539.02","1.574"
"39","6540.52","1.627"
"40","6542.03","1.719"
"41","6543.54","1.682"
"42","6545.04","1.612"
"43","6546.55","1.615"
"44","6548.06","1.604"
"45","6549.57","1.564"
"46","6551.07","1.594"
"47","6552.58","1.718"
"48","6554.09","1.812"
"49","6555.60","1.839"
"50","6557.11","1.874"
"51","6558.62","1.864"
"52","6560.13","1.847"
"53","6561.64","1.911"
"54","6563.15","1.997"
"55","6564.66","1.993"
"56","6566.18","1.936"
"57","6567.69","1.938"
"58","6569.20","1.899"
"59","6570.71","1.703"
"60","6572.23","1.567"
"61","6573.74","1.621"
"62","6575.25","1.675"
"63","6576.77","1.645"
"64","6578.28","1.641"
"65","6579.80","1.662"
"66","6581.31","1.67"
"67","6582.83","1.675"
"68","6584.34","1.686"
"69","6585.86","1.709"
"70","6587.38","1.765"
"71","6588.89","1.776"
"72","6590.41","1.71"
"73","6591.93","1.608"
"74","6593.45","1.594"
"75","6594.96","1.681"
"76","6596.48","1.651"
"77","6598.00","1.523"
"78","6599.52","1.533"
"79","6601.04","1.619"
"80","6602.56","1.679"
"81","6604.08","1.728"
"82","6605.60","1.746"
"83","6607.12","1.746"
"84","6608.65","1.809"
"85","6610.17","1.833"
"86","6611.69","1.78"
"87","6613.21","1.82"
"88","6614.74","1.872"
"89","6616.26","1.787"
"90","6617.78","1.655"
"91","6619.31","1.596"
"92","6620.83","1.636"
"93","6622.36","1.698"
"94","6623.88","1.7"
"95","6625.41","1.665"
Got 1.9 angstroms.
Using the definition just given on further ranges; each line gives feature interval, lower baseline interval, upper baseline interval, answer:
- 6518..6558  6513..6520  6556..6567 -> 3.7 angstroms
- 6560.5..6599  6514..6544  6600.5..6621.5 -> 0.7 angstroms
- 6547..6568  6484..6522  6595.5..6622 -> -0.4 angstroms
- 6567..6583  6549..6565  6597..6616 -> 0.8 angstroms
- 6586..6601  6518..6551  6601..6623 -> 0.8 angstroms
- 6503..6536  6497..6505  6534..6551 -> -2.1 angstroms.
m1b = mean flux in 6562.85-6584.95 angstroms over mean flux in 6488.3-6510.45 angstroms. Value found 0.94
